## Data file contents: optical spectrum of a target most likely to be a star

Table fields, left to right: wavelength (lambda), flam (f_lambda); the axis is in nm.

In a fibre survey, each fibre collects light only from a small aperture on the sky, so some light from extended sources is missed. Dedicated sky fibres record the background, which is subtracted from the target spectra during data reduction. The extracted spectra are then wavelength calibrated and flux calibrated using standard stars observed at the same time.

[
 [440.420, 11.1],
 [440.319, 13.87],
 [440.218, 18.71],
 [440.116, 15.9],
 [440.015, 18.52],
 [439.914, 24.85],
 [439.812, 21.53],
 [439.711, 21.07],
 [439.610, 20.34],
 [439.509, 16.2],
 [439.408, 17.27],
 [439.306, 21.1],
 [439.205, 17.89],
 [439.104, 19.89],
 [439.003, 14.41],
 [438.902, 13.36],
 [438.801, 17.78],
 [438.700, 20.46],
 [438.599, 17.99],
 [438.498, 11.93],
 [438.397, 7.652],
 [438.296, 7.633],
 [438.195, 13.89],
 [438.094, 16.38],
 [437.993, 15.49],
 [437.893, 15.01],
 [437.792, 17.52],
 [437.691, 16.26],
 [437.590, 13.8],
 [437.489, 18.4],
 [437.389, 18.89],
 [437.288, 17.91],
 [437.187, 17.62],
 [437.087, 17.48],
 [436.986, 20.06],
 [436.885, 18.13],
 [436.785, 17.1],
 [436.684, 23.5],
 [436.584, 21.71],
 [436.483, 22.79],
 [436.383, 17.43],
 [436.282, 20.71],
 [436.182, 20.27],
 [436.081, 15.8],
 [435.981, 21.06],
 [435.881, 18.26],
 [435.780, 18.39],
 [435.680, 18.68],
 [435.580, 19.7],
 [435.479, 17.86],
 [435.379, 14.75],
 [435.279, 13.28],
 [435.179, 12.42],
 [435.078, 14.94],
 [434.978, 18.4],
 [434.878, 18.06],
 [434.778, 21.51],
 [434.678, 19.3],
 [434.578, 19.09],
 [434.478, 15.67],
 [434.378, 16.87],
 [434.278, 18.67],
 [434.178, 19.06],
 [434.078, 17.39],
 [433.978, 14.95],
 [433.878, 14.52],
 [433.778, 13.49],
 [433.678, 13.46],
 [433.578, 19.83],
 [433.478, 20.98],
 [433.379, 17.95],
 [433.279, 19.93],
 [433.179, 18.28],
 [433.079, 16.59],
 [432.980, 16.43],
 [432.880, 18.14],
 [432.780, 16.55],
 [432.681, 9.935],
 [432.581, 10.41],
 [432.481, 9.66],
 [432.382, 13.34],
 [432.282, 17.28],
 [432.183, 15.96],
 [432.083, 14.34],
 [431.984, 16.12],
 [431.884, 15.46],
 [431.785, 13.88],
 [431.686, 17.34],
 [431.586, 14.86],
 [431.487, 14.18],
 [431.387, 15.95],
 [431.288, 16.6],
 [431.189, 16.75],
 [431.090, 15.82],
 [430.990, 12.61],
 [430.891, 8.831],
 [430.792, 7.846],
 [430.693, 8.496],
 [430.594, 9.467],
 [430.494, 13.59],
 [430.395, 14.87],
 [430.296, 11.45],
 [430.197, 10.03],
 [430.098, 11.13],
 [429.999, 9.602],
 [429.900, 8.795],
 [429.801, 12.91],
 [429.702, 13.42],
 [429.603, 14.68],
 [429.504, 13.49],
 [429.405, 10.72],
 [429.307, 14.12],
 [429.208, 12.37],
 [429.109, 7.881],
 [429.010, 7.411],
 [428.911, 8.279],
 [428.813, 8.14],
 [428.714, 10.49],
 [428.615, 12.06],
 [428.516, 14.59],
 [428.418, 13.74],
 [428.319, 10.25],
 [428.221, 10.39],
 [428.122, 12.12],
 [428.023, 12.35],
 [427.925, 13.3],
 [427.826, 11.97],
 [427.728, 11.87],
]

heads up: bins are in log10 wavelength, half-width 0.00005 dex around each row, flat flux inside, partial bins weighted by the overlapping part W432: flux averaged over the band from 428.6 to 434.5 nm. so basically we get 13.8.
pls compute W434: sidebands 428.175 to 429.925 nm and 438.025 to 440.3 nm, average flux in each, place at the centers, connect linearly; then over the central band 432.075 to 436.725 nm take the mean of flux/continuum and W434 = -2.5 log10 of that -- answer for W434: -0.20 mag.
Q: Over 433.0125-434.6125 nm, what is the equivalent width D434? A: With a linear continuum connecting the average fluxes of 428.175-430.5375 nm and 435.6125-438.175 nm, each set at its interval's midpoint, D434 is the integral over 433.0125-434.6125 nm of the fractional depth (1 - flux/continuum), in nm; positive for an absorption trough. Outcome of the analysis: -0.19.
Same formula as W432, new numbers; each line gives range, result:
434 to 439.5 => 17.3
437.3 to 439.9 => 16.6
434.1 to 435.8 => 17.4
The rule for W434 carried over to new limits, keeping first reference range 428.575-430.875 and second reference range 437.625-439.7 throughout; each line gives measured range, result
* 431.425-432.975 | -0.18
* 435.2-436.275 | -0.23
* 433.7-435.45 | -0.21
